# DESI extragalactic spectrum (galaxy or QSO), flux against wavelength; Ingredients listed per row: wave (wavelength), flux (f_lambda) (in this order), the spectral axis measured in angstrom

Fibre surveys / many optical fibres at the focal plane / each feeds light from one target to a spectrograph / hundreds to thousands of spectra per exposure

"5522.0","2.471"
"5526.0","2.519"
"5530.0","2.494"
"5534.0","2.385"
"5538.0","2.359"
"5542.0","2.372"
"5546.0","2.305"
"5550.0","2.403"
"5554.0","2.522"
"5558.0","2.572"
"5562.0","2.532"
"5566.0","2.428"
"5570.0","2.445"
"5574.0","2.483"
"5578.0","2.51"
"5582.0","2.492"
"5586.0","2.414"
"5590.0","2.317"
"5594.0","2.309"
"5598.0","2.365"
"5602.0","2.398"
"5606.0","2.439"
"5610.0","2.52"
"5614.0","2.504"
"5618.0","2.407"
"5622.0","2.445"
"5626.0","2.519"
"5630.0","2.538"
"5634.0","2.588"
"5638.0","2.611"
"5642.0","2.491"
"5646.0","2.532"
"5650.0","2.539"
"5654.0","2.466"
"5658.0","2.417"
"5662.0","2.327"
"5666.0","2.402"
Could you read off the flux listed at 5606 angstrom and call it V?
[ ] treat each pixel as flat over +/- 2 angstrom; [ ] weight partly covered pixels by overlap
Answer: 2.439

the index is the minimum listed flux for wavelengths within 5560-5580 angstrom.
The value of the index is 2.428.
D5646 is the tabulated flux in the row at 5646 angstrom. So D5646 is 2.532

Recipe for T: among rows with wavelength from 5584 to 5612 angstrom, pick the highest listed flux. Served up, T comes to 2.52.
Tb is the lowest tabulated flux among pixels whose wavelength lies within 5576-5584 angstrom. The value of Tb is 2.492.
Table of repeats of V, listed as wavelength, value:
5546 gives 2.305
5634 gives 2.588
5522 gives 2.471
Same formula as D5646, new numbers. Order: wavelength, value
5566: 2.428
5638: 2.611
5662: 2.327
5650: 2.539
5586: 2.414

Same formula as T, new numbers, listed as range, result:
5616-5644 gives 2.611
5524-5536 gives 2.519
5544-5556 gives 2.522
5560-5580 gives 2.532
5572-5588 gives 2.51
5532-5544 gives 2.385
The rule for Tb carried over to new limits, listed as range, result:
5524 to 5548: 2.305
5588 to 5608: 2.309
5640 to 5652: 2.491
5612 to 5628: 2.407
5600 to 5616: 2.398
